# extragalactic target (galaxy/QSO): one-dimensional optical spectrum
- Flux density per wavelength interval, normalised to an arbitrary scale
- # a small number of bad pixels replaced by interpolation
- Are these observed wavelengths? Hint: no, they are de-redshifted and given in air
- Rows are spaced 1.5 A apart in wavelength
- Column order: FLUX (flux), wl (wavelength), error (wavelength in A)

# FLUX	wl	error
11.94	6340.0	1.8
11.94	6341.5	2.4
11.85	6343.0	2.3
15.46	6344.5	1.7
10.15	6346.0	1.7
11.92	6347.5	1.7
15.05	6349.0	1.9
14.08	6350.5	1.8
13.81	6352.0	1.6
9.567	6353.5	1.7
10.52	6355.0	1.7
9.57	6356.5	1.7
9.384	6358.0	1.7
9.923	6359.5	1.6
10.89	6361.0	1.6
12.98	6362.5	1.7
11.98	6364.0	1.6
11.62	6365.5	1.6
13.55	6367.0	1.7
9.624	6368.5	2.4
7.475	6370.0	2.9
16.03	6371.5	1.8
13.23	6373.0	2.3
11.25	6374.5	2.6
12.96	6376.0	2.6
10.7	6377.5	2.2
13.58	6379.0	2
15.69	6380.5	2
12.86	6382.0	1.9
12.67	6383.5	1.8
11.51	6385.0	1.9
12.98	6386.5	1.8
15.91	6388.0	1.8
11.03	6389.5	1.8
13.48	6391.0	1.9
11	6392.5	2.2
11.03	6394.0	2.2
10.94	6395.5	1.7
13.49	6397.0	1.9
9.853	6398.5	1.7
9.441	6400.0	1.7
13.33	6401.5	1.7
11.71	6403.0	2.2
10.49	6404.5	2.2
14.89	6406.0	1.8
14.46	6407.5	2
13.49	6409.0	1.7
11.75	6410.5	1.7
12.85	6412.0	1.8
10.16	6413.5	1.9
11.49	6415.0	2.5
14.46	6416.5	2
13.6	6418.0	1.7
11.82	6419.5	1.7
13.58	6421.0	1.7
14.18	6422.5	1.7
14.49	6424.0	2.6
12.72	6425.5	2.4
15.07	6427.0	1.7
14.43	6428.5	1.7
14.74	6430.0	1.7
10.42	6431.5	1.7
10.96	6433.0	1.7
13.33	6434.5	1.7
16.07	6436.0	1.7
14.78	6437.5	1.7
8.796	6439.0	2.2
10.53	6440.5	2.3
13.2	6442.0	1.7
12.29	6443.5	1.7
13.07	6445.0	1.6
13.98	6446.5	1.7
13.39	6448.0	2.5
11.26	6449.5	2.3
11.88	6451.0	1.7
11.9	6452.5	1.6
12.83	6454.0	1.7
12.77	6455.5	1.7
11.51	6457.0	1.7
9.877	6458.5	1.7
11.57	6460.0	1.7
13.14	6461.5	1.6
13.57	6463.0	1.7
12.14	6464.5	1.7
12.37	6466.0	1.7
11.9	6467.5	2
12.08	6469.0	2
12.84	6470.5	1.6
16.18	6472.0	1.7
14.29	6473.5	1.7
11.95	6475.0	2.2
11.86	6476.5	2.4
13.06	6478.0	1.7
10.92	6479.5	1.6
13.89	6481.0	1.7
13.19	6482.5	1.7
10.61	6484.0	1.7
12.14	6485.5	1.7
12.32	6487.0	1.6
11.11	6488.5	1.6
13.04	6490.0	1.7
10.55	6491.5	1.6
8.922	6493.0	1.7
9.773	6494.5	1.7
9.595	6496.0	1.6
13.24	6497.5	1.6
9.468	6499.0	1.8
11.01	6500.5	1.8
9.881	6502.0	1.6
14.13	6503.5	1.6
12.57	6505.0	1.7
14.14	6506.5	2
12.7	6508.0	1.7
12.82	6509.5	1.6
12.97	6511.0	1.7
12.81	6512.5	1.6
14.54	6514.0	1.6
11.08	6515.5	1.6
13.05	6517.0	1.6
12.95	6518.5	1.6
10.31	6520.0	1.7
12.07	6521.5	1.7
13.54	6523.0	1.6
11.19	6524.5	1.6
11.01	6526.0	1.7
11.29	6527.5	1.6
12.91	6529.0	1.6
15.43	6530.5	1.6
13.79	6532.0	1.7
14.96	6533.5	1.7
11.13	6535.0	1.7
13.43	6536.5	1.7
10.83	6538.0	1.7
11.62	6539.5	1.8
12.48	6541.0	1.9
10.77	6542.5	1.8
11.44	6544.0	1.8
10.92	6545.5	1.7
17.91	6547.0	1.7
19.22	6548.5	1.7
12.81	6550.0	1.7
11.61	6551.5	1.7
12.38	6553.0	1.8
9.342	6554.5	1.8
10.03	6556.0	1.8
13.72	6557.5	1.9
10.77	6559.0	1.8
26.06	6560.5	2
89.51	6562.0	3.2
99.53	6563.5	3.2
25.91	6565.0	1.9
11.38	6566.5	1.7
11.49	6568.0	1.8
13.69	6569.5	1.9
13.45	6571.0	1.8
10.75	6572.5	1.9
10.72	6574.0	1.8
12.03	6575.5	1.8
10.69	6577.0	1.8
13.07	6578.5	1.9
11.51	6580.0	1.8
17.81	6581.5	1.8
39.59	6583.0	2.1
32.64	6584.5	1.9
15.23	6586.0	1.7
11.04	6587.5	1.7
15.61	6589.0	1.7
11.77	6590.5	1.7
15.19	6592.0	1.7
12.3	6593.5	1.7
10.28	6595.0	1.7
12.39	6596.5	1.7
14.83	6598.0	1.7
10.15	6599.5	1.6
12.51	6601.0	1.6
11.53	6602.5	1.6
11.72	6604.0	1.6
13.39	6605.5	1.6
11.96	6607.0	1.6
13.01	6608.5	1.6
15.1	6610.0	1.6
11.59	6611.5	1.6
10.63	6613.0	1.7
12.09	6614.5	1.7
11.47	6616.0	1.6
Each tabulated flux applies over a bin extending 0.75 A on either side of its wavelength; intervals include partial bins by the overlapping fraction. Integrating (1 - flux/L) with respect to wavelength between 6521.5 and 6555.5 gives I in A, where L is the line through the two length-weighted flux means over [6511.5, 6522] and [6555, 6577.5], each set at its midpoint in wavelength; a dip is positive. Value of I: 9.30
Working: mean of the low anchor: 12.4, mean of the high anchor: 24.6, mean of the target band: 12.7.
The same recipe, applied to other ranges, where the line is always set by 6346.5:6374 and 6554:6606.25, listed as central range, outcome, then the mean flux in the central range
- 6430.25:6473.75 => 6.8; 12.5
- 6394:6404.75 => 1.4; 11.3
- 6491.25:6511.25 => 6.1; 11.5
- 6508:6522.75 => 3.9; 12.6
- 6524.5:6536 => 3.1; 12.8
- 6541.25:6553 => 3.1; 13.4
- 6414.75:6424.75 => 0.2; 13.5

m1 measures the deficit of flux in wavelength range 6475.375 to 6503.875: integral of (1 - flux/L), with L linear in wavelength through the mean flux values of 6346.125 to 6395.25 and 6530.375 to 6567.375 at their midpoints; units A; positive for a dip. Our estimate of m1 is 9.9 A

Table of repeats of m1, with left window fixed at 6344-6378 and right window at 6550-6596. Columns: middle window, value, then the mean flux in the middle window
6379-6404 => 1.2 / 12.3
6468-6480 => 2.5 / 12.9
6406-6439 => 2.3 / 13.2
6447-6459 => 2.6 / 12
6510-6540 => 9.4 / 12.6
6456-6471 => 3.5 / 12.1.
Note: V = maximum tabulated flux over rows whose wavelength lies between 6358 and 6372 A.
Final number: 16.03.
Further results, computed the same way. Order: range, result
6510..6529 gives 14.54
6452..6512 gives 16.18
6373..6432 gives 15.91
